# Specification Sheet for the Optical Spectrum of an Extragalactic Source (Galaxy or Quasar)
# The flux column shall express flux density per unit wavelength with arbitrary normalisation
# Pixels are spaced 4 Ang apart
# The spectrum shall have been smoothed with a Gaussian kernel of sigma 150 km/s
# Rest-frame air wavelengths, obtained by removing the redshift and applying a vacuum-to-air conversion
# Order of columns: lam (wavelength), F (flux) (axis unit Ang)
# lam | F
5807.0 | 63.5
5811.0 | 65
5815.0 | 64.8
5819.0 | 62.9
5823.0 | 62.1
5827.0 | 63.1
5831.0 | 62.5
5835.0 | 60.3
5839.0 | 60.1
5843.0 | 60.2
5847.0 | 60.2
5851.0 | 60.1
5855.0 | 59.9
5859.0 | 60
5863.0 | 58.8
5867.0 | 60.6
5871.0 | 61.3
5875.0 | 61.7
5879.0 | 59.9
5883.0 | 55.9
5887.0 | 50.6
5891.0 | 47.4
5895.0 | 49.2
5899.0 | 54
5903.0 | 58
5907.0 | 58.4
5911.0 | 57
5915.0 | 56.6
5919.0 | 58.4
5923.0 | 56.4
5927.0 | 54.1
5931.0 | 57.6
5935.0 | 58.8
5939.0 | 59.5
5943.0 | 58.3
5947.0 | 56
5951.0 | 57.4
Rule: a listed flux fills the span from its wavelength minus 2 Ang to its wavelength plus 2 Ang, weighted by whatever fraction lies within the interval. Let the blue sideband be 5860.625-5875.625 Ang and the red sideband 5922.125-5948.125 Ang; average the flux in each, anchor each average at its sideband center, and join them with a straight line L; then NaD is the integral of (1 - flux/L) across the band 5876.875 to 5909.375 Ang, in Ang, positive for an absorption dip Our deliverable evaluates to 2.8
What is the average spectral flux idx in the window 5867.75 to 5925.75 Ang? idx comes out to 56.1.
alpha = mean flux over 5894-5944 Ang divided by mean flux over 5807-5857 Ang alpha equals 0.92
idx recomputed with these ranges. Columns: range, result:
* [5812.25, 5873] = 61.2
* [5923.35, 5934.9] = 56.4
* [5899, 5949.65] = 57.3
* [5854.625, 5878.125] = 60.4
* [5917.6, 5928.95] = 56.2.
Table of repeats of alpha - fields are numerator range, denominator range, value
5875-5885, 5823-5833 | 0.94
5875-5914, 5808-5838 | 0.87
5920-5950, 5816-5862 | 0.94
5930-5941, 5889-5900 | 1.18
